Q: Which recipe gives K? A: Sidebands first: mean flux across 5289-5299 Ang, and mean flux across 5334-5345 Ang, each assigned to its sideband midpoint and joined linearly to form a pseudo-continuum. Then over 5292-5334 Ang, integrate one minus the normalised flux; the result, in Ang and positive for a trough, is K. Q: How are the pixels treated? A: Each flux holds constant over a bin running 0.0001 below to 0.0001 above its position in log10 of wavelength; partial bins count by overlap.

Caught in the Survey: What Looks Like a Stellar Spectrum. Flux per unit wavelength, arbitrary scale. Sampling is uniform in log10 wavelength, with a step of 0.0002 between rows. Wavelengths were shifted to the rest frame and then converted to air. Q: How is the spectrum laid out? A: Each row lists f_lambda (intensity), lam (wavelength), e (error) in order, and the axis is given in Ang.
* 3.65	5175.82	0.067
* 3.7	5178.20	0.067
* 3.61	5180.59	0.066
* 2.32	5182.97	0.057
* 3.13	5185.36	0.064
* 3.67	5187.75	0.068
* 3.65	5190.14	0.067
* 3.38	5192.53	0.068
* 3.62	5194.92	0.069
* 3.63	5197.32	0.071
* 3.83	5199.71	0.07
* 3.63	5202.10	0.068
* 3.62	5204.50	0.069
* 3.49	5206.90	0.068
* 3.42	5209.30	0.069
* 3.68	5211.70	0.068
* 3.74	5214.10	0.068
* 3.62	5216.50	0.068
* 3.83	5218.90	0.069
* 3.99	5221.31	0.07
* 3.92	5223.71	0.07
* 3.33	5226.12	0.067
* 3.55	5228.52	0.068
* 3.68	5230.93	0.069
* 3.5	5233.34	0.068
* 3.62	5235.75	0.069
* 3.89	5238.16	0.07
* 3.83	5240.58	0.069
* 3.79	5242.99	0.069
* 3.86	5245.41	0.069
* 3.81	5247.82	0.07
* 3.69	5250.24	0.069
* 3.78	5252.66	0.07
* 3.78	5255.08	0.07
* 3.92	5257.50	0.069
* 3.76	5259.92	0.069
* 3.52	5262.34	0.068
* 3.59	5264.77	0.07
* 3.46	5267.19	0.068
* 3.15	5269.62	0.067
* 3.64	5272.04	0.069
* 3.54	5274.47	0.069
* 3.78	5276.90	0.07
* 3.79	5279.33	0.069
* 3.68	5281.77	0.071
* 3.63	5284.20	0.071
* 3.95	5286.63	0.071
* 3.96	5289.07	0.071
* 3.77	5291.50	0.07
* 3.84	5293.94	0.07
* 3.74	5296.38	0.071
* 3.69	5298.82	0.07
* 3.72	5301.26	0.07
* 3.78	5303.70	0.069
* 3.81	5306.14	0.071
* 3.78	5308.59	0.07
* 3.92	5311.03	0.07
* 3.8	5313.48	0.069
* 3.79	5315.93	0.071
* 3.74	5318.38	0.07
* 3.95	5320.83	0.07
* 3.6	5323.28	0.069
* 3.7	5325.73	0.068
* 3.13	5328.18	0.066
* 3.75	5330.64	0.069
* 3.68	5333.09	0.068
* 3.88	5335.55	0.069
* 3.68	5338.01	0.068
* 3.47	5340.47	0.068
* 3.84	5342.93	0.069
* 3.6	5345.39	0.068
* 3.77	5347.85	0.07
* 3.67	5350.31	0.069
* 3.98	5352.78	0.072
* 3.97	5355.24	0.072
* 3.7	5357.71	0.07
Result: 0.3 Ang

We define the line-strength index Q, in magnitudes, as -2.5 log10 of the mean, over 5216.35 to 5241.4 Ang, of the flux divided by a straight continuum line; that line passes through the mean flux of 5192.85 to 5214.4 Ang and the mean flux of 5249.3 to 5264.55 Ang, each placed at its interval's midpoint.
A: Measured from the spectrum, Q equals -0.011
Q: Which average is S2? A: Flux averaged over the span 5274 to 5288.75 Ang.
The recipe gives 3.75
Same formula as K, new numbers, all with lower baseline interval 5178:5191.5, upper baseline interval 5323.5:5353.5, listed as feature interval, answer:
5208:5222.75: -1.4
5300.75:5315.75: -0.8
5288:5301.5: -0.8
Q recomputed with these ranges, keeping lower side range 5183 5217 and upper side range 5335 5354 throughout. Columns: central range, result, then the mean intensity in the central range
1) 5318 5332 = 0.02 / 3.64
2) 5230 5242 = -0.04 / 3.71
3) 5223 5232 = -0.01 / 3.6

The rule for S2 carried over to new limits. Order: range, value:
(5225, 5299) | 3.69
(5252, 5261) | 3.81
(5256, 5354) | 3.71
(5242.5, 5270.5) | 3.68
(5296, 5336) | 3.73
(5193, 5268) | 3.69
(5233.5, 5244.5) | 3.76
